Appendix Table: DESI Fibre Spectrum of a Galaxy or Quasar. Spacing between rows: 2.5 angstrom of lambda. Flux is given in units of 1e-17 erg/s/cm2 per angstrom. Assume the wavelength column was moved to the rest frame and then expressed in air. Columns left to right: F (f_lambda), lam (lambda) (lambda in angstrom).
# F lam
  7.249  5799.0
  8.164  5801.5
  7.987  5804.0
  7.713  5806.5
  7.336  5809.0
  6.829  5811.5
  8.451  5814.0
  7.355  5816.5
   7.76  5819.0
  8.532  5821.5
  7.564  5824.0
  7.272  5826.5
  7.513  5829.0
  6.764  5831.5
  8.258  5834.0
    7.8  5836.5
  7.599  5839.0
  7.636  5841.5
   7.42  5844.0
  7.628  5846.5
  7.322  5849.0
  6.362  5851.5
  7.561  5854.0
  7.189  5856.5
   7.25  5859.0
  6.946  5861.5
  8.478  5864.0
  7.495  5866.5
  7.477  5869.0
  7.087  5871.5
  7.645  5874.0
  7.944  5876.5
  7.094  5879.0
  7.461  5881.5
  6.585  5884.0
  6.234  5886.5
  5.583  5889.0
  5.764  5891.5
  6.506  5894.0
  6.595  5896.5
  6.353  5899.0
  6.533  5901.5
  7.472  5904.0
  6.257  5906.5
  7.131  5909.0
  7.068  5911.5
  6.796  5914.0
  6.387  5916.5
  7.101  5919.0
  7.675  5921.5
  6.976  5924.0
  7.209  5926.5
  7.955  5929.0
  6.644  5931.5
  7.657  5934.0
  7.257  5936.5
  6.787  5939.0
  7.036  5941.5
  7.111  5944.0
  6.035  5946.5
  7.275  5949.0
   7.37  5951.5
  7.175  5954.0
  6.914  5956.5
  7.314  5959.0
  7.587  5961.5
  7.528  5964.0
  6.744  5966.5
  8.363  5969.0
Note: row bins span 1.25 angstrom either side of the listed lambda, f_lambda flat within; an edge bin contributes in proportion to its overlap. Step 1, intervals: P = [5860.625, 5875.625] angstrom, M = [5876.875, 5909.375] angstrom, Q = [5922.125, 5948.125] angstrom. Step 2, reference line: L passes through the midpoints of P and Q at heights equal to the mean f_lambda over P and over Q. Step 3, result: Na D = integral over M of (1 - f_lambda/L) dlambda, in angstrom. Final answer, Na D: 3.4 angstrom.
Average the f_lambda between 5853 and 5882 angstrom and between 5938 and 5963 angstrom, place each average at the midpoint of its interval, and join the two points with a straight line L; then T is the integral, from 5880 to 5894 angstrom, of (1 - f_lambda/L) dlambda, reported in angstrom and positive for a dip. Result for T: 1.9 angstrom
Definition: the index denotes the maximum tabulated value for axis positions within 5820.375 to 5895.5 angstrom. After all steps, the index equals 8.532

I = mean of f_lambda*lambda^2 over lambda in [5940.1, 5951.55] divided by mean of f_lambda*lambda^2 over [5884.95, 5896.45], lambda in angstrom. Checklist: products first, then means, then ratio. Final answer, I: 1.16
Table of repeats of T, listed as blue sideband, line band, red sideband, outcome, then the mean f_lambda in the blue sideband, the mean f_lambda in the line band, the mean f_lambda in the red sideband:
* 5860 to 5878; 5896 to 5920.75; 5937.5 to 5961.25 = 1.7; 7.57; 6.79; 7.03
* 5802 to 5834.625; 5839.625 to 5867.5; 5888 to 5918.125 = -0.8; 7.64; 7.39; 6.55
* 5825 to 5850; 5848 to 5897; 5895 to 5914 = 0.7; 7.52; 7.03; 6.77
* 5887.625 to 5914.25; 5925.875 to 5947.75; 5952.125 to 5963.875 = -0.2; 6.54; 7.07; 7.28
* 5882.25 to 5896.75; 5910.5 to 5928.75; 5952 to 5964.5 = -1.0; 6.23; 7.08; 7.29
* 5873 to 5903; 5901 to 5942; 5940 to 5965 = -0.9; 6.69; 7.07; 7.13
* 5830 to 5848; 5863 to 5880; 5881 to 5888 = -1.7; 7.58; 7.6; 6.64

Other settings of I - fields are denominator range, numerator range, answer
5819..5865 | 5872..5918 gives 0.92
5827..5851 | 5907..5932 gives 0.97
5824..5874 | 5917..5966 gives 1.00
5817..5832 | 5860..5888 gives 0.98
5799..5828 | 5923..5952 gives 0.96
